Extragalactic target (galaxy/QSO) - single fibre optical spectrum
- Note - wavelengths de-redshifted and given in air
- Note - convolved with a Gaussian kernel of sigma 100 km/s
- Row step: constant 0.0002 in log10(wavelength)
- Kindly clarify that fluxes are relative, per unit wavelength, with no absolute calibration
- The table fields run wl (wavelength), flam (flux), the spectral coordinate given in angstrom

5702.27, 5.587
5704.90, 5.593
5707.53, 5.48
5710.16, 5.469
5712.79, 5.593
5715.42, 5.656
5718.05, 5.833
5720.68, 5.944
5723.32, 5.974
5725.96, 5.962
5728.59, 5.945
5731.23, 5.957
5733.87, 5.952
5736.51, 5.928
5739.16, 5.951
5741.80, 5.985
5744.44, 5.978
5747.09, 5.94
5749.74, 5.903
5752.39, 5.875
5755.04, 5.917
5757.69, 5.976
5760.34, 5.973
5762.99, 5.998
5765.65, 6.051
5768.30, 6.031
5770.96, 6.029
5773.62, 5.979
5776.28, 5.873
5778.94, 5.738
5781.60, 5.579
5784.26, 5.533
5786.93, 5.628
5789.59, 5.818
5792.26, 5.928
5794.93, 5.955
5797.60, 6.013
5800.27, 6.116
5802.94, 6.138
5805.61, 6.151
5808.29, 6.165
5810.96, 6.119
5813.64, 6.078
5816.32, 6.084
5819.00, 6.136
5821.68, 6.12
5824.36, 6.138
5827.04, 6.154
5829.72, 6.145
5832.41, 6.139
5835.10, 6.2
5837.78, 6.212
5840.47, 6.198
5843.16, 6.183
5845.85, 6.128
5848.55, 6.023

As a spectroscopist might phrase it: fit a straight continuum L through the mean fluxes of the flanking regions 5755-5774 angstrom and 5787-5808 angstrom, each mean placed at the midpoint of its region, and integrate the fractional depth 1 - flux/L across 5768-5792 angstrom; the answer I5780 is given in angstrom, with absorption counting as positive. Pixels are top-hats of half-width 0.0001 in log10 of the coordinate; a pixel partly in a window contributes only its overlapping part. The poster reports 0.8 angstrom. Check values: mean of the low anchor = 6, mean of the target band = 5.8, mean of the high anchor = 6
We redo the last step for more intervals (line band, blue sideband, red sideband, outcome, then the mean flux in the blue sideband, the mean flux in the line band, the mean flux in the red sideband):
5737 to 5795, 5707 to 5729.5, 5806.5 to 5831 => 0.46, 5.77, 5.89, 6.13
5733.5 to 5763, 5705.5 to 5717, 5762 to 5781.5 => -0.81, 5.56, 5.95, 5.93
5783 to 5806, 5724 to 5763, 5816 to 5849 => 0.58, 5.95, 5.91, 6.15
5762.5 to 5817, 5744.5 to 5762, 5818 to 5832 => 0.80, 5.93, 5.95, 6.14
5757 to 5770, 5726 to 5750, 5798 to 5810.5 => 0.03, 5.95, 6.01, 6.13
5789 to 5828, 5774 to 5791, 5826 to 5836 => -0.85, 5.71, 6.08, 6.16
